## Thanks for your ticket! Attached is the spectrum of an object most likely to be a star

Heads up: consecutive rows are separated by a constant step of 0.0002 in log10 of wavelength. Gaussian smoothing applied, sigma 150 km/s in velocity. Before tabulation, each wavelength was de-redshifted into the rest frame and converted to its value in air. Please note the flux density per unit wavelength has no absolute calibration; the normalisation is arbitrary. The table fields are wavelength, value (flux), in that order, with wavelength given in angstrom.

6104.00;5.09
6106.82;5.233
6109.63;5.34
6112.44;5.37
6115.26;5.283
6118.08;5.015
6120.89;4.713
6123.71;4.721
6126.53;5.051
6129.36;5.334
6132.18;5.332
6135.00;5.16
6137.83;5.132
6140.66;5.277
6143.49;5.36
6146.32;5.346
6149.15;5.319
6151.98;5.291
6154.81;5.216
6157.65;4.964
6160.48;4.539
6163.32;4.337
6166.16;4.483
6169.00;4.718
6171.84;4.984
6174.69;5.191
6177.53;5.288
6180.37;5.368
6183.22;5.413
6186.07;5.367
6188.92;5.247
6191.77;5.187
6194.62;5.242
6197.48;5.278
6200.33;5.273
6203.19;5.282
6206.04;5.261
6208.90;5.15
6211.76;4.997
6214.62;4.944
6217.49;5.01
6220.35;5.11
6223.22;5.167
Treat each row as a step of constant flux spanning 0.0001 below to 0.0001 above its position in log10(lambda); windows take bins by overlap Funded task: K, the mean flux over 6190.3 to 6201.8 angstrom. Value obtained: 5.24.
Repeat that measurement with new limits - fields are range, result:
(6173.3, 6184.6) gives 5.32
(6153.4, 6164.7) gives 4.76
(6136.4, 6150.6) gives 5.28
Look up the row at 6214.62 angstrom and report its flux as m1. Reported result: 4.944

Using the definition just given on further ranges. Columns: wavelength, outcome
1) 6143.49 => 5.36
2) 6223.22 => 5.167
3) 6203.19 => 5.282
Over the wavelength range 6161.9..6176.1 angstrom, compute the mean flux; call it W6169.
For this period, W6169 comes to 4.74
